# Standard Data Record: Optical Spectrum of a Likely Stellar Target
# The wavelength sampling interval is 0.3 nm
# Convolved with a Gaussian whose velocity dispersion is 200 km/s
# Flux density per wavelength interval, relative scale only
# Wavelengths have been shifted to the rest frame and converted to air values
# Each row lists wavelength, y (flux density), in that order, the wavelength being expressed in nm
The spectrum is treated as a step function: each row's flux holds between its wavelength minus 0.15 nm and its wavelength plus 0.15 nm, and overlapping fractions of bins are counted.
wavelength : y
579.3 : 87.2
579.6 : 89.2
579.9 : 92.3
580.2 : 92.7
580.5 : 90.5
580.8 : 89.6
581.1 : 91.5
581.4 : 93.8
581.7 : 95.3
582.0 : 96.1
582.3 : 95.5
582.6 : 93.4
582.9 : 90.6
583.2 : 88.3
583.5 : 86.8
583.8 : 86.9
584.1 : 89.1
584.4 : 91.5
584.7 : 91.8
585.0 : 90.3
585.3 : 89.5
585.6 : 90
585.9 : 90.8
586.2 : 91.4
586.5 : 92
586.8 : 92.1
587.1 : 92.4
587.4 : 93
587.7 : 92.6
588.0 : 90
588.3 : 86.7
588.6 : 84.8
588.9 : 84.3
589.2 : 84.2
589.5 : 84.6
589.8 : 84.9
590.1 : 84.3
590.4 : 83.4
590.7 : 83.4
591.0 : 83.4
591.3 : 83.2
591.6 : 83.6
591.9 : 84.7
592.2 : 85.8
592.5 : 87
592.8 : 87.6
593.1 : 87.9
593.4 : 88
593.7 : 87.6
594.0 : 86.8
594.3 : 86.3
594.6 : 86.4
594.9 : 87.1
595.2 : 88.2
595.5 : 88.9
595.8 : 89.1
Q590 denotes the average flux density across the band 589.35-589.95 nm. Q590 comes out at 84.8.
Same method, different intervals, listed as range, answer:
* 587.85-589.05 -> 86.5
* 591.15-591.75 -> 83.4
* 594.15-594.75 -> 86.4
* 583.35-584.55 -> 88.6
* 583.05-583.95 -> 87.3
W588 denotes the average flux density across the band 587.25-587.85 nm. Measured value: 92.8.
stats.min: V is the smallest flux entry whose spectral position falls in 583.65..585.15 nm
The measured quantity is 86.9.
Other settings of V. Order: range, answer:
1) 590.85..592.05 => 83.2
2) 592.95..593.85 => 87.6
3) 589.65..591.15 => 83.4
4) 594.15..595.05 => 86.3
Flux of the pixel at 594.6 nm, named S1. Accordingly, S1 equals 86.4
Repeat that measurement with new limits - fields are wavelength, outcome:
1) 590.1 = 84.3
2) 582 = 96.1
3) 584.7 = 91.8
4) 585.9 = 90.8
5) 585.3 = 89.5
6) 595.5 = 88.9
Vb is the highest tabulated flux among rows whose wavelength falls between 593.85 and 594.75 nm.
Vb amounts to 86.8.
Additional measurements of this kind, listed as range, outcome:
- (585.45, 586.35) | 91.4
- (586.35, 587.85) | 93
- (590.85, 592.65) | 87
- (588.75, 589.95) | 84.9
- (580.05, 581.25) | 92.7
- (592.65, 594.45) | 88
